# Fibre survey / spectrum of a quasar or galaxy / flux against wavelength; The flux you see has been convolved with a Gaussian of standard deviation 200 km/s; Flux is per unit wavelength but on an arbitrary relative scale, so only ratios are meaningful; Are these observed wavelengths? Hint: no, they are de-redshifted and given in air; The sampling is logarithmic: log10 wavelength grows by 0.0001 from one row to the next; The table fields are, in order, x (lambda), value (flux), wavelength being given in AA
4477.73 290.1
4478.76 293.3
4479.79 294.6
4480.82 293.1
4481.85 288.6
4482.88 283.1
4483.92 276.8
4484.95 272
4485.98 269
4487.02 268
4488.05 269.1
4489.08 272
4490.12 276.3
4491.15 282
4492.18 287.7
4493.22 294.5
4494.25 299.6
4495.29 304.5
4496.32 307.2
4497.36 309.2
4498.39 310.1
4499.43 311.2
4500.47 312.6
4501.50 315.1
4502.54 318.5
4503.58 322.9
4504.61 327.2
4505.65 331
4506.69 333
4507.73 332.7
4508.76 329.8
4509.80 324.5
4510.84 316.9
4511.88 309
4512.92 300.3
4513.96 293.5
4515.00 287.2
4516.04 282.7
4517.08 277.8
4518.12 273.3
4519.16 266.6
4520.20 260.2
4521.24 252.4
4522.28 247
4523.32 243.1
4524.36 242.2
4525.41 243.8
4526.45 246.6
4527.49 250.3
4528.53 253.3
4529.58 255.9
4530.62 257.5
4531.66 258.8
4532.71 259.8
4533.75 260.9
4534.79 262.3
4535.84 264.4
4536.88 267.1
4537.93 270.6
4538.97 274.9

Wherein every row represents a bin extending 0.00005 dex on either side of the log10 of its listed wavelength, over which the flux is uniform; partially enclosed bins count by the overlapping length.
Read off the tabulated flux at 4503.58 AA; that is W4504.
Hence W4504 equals 322.9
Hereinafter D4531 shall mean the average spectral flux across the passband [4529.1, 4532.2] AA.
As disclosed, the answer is 257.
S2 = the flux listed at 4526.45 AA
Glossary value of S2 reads 246.6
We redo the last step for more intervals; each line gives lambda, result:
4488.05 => 269.1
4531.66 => 258.8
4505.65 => 331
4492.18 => 287.7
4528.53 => 253.3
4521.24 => 252.4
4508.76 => 329.8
